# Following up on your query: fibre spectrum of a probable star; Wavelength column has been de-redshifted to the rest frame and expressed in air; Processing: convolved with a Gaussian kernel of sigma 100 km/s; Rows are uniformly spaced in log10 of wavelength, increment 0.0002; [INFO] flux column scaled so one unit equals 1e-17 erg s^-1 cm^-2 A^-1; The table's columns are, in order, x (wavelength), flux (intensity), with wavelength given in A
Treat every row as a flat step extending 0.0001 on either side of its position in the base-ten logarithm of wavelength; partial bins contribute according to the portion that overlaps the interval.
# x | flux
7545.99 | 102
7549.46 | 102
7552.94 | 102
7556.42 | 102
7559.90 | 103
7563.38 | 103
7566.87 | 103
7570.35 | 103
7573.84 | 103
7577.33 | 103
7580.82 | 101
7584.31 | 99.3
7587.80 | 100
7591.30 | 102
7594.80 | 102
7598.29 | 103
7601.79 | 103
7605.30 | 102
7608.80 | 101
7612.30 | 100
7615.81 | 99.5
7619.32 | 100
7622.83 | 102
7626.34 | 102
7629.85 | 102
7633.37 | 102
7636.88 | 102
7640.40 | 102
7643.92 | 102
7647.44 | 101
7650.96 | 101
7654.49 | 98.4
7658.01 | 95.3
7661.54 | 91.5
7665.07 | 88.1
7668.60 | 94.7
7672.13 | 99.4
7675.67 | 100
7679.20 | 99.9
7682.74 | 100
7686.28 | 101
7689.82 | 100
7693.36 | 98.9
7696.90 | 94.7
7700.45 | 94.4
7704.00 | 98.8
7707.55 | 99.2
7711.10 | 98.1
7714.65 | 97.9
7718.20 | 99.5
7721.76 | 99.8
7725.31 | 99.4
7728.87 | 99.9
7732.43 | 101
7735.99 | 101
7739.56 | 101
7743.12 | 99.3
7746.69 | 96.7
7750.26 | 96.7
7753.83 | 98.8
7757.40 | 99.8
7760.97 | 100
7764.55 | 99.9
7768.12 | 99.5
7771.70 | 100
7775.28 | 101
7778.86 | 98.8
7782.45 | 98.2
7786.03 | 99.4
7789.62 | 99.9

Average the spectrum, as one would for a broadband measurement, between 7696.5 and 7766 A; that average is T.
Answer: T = 98.9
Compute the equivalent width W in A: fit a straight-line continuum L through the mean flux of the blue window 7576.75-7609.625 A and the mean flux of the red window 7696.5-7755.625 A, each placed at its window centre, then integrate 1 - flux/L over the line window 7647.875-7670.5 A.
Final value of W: 1.1 A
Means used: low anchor 102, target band 95.2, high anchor 98.7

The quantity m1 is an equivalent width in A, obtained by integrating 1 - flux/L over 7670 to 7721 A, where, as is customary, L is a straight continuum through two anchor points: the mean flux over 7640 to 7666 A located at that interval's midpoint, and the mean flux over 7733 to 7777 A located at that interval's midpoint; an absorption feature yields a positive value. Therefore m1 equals -0.2 A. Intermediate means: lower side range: 97.5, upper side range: 99.5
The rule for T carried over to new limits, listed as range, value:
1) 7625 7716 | 98.6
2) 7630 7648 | 102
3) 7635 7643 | 102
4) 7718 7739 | 100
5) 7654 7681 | 95.8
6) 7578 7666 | 100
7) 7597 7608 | 102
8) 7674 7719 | 98.6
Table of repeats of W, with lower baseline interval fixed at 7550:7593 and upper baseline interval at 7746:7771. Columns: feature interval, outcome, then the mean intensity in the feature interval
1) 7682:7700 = 0.3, 98.5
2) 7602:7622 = 0.1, 101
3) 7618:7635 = -0.1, 102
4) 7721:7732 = 0.0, 99.9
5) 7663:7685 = 0.7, 97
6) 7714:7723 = 0.0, 99.2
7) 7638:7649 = -0.1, 102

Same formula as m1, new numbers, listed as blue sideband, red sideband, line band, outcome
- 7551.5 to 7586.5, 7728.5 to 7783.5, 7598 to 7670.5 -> 1.21 A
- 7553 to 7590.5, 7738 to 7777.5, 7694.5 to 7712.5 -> 0.55 A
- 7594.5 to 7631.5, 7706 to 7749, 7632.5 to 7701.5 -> 1.50 A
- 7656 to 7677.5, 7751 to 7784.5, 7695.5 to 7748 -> -0.73 A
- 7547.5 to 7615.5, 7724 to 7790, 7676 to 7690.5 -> 0.04 A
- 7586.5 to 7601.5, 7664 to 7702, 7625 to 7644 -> -0.39 A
